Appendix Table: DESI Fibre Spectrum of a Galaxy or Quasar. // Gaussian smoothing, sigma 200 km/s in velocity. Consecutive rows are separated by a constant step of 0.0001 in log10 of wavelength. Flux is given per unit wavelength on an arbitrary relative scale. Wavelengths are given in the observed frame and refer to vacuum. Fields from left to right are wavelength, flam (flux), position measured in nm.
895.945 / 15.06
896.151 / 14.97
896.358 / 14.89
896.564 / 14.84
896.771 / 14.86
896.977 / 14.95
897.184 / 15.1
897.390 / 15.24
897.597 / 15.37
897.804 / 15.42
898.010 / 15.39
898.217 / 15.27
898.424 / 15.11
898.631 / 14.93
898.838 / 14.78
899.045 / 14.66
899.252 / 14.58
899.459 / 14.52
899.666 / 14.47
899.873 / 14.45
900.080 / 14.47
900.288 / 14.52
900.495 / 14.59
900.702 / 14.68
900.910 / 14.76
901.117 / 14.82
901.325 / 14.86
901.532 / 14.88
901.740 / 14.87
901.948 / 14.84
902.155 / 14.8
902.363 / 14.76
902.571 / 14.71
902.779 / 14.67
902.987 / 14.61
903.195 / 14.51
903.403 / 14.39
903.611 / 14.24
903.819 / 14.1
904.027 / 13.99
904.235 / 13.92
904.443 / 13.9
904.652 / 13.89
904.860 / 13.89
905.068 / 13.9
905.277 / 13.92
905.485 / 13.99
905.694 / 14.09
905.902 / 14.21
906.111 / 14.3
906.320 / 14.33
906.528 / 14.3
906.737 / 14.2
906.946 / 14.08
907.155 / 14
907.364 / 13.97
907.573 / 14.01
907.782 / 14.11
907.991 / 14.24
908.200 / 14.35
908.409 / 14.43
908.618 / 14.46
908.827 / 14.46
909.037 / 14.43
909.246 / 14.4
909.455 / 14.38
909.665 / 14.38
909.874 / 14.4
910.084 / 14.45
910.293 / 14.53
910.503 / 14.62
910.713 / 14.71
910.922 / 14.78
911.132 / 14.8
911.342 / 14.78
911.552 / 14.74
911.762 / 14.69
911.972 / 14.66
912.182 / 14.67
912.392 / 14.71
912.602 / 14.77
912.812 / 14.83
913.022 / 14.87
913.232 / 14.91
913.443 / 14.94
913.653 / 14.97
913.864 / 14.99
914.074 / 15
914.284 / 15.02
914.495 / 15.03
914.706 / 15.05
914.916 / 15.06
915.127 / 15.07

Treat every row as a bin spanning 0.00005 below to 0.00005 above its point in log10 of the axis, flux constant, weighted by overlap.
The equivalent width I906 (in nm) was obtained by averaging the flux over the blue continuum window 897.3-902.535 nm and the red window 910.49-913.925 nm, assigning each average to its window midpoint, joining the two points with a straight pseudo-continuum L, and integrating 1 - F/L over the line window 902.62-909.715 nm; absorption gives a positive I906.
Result 0.289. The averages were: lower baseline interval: 14.8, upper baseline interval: 14.8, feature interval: 14.2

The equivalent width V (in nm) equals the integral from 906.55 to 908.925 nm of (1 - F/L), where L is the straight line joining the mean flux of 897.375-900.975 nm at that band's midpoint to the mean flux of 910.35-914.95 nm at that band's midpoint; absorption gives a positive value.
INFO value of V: 0.10 nm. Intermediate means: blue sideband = 14.8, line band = 14.2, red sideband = 14.8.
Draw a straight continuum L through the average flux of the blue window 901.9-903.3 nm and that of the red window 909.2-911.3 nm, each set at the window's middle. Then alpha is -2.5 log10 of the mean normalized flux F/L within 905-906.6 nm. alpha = 0.04 mag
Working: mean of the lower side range 14.7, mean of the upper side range 14.6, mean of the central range 14.1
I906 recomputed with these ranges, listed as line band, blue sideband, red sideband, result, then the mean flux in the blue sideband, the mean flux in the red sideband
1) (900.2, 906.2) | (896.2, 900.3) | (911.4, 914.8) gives 0.196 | 14.9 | 14.9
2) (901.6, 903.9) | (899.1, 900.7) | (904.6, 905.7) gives -0.063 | 14.5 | 13.9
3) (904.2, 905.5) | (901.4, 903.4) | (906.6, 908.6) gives 0.049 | 14.7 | 14.2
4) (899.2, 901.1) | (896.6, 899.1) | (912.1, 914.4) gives 0.062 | 15.1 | 14.9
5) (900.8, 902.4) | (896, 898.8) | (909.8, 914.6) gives 0.019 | 15.1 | 14.8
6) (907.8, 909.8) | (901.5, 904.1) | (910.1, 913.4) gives 0.041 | 14.6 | 14.7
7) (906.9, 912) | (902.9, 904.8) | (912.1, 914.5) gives 0.056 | 14.2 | 14.9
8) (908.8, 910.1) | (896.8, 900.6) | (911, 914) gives 0.036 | 14.9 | 14.8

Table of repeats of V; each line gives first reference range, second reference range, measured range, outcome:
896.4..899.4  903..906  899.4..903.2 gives -0.04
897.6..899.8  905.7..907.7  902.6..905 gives 0.04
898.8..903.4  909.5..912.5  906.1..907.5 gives 0.05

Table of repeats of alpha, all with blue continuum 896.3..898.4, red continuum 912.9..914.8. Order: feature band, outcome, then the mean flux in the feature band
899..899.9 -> 0.042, 14.5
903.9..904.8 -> 0.085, 13.9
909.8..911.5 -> 0.027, 14.6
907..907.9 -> 0.076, 14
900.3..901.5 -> 0.026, 14.7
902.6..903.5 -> 0.039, 14.6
